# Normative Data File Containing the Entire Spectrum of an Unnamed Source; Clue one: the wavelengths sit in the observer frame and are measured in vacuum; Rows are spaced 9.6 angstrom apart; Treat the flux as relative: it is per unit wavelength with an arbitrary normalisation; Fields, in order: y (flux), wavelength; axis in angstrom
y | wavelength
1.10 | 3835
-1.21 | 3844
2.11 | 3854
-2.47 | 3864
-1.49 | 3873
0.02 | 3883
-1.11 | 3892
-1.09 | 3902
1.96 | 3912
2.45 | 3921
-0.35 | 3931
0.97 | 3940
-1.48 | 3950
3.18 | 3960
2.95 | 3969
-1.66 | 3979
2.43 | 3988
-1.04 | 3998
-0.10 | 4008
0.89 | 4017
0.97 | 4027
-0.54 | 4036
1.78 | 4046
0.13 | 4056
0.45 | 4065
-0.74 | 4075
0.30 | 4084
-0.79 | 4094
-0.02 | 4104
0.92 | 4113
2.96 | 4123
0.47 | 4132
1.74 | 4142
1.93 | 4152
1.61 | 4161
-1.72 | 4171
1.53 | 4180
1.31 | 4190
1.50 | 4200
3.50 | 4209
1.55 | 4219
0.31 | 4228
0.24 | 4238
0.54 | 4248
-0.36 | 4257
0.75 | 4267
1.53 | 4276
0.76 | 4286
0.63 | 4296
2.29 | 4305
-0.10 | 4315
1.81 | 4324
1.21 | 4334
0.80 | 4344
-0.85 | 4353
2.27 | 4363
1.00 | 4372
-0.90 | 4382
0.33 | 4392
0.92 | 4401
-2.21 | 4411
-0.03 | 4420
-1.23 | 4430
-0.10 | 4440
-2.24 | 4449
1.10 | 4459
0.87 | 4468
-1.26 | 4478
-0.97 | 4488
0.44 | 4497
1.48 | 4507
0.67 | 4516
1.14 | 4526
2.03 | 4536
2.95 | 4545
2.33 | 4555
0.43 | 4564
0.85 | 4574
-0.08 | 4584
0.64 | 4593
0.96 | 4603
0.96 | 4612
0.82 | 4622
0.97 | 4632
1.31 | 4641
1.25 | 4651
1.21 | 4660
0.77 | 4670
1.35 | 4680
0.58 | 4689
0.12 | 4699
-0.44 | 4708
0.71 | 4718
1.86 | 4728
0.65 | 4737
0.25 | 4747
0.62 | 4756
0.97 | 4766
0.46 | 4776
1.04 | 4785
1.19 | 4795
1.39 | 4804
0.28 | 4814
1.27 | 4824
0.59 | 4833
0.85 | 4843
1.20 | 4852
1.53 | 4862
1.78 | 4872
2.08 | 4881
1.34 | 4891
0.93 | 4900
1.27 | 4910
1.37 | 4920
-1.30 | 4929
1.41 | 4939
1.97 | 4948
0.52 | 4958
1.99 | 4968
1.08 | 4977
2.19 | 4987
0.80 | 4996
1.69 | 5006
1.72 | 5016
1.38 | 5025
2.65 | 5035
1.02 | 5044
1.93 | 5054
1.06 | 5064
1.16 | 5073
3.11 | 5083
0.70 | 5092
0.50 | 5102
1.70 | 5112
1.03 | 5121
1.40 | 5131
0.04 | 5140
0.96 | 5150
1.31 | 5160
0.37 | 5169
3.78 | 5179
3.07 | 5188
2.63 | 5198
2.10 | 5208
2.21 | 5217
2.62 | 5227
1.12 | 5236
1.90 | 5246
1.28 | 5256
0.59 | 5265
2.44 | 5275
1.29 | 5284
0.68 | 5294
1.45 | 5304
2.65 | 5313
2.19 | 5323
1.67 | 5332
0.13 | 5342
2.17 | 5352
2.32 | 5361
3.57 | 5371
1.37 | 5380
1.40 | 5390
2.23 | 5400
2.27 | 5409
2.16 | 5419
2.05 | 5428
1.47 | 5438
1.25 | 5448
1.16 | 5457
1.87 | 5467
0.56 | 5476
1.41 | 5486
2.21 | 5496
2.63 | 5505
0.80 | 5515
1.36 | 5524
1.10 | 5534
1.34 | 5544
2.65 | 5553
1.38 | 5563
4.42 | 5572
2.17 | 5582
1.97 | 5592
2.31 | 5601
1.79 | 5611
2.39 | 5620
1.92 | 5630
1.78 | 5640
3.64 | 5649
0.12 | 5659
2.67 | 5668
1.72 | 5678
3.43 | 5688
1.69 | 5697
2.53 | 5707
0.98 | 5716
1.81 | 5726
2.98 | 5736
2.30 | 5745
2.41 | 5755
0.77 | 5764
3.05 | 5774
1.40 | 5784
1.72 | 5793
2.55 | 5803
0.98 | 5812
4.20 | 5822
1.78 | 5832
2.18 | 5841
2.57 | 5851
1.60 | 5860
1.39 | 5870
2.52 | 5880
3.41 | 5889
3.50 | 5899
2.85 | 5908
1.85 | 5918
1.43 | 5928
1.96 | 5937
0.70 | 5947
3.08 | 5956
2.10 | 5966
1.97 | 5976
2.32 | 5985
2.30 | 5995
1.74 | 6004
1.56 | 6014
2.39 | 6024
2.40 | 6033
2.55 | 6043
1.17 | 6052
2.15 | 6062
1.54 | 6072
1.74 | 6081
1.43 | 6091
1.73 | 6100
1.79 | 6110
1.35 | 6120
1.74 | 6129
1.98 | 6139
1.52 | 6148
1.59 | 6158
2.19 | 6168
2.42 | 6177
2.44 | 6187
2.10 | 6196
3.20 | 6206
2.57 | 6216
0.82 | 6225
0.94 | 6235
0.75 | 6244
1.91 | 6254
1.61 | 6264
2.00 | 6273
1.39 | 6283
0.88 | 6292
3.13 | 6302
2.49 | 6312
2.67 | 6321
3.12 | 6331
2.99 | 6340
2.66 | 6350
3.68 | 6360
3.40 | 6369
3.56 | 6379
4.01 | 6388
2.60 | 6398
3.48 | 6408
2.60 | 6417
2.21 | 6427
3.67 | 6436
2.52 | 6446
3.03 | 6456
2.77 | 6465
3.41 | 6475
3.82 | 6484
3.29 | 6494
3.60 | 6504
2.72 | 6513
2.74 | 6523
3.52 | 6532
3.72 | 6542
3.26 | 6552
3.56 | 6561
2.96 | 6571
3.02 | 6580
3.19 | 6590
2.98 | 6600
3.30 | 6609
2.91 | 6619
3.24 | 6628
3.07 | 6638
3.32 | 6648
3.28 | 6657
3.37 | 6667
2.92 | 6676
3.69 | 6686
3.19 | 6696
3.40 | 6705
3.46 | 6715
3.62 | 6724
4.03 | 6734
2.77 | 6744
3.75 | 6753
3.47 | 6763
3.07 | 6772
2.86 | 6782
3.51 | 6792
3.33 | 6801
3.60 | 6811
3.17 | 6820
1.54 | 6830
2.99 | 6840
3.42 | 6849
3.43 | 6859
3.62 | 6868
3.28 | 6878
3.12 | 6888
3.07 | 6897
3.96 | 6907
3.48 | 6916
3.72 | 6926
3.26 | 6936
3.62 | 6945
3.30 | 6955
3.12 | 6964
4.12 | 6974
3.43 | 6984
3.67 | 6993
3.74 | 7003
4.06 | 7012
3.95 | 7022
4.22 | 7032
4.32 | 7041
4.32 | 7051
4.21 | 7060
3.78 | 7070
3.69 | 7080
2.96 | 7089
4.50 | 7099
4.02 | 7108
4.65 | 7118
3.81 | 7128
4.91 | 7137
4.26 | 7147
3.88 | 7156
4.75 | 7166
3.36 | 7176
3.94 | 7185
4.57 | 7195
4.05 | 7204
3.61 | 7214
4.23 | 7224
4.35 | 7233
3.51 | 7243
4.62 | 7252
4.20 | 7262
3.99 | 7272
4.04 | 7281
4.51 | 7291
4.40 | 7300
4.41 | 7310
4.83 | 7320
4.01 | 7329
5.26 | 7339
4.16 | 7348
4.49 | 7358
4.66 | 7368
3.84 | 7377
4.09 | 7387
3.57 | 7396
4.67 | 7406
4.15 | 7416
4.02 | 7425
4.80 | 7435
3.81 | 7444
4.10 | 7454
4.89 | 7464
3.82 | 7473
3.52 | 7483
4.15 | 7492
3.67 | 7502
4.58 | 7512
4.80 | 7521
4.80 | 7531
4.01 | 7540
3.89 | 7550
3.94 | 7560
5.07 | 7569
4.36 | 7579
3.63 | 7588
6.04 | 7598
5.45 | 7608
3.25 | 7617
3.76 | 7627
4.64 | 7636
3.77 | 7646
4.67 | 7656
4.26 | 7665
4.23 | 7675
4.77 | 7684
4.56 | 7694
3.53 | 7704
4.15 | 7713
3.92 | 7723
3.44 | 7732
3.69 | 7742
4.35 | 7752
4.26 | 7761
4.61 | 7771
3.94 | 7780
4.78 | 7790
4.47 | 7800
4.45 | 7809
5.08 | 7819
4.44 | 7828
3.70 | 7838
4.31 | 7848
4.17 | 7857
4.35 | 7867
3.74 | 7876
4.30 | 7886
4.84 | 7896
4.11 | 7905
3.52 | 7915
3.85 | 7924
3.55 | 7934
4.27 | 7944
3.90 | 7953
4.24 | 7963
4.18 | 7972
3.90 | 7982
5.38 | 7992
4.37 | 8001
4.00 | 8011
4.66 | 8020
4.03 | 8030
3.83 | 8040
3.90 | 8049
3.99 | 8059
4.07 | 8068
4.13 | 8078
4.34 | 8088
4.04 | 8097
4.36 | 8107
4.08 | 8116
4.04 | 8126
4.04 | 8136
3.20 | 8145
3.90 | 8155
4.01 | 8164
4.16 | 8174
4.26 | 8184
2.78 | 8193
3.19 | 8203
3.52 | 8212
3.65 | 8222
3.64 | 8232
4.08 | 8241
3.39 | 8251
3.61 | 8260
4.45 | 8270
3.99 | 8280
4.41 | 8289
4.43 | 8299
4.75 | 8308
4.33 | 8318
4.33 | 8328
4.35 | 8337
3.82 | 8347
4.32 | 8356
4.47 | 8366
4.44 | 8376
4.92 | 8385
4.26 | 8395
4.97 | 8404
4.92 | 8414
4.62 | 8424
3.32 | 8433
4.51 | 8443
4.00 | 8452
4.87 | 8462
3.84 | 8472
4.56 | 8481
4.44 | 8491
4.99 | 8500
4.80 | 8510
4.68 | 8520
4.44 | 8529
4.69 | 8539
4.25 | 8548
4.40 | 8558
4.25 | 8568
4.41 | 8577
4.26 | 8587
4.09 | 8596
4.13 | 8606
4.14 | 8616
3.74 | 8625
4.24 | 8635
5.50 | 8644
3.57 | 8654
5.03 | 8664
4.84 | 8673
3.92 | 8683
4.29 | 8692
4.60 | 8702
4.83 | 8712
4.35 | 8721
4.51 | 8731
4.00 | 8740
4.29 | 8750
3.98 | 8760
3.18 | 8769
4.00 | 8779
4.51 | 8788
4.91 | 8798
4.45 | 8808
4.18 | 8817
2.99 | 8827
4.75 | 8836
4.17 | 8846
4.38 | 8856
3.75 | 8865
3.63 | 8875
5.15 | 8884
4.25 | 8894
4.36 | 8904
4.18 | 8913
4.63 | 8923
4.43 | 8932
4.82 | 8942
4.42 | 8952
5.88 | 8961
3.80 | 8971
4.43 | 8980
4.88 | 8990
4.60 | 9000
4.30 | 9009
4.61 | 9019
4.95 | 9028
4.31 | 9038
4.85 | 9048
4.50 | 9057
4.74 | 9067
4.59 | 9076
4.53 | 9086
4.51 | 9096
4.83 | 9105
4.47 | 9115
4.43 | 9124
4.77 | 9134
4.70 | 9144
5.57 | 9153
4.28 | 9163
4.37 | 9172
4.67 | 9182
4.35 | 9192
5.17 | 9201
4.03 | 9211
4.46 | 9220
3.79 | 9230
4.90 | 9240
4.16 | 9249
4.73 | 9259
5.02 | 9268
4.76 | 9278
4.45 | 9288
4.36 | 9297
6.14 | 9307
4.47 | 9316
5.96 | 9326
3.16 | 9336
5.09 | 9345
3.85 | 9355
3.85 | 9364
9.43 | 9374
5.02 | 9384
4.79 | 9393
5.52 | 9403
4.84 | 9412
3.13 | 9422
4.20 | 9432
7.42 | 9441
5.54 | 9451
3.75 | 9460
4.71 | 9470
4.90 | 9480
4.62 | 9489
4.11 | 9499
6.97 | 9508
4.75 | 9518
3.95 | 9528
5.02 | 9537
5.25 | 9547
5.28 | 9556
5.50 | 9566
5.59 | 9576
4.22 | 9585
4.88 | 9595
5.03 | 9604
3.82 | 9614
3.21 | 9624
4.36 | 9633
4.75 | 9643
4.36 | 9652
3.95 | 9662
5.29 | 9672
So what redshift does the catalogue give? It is 0.585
